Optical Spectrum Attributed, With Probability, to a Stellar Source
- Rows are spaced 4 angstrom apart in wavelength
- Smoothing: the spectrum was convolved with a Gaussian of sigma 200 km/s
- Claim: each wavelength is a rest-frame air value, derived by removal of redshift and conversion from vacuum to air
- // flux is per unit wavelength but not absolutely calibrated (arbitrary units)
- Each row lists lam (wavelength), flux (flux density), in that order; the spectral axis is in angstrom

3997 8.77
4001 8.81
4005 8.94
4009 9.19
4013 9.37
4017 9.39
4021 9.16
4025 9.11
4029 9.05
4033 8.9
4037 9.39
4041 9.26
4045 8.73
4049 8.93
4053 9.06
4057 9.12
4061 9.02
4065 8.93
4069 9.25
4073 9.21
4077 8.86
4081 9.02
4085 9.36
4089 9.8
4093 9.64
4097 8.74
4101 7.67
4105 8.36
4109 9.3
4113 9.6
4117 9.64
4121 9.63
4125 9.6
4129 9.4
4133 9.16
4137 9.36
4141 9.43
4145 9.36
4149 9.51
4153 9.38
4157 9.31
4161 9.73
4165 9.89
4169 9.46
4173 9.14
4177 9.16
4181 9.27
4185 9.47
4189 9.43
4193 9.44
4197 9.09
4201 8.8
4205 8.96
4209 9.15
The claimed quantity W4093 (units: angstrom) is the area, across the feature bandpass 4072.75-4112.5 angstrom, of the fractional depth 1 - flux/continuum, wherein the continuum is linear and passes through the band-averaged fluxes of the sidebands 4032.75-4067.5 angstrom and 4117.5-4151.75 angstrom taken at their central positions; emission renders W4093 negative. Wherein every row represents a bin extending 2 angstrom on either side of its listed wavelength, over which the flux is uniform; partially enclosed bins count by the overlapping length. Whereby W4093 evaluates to 1.01 angstrom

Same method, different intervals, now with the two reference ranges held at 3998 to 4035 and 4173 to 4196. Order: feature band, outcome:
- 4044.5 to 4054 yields 0.23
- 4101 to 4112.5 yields 0.61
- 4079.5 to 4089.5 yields -0.18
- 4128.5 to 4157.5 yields -0.31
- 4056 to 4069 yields 0.15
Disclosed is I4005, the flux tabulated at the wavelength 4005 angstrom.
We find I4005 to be 8.94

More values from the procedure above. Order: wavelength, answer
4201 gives 8.8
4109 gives 9.3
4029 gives 9.05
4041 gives 9.26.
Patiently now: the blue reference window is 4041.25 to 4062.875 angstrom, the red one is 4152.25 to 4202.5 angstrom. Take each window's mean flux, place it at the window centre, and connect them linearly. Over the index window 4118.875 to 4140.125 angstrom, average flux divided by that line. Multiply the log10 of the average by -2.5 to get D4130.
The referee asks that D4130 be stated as -0.025 mag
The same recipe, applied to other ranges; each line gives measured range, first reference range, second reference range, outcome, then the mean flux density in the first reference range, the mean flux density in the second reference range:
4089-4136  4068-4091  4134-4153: 0.02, 9.25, 9.4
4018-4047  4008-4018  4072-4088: 0.02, 9.32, 9.15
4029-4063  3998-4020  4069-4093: 0.02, 9.12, 9.28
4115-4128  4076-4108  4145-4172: -0.05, 8.95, 9.52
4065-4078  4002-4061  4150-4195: 0.01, 9.11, 9.43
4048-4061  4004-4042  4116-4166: 0.03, 9.18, 9.48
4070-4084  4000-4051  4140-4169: 0.02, 9.1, 9.51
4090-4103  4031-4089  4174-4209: 0.04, 9.1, 9.2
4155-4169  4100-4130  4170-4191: -0.04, 9.19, 9.3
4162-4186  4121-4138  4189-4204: -0.02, 9.41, 9.14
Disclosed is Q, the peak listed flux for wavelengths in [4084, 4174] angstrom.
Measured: 9.89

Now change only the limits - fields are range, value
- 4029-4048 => 9.39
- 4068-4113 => 9.8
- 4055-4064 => 9.12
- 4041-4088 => 9.36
